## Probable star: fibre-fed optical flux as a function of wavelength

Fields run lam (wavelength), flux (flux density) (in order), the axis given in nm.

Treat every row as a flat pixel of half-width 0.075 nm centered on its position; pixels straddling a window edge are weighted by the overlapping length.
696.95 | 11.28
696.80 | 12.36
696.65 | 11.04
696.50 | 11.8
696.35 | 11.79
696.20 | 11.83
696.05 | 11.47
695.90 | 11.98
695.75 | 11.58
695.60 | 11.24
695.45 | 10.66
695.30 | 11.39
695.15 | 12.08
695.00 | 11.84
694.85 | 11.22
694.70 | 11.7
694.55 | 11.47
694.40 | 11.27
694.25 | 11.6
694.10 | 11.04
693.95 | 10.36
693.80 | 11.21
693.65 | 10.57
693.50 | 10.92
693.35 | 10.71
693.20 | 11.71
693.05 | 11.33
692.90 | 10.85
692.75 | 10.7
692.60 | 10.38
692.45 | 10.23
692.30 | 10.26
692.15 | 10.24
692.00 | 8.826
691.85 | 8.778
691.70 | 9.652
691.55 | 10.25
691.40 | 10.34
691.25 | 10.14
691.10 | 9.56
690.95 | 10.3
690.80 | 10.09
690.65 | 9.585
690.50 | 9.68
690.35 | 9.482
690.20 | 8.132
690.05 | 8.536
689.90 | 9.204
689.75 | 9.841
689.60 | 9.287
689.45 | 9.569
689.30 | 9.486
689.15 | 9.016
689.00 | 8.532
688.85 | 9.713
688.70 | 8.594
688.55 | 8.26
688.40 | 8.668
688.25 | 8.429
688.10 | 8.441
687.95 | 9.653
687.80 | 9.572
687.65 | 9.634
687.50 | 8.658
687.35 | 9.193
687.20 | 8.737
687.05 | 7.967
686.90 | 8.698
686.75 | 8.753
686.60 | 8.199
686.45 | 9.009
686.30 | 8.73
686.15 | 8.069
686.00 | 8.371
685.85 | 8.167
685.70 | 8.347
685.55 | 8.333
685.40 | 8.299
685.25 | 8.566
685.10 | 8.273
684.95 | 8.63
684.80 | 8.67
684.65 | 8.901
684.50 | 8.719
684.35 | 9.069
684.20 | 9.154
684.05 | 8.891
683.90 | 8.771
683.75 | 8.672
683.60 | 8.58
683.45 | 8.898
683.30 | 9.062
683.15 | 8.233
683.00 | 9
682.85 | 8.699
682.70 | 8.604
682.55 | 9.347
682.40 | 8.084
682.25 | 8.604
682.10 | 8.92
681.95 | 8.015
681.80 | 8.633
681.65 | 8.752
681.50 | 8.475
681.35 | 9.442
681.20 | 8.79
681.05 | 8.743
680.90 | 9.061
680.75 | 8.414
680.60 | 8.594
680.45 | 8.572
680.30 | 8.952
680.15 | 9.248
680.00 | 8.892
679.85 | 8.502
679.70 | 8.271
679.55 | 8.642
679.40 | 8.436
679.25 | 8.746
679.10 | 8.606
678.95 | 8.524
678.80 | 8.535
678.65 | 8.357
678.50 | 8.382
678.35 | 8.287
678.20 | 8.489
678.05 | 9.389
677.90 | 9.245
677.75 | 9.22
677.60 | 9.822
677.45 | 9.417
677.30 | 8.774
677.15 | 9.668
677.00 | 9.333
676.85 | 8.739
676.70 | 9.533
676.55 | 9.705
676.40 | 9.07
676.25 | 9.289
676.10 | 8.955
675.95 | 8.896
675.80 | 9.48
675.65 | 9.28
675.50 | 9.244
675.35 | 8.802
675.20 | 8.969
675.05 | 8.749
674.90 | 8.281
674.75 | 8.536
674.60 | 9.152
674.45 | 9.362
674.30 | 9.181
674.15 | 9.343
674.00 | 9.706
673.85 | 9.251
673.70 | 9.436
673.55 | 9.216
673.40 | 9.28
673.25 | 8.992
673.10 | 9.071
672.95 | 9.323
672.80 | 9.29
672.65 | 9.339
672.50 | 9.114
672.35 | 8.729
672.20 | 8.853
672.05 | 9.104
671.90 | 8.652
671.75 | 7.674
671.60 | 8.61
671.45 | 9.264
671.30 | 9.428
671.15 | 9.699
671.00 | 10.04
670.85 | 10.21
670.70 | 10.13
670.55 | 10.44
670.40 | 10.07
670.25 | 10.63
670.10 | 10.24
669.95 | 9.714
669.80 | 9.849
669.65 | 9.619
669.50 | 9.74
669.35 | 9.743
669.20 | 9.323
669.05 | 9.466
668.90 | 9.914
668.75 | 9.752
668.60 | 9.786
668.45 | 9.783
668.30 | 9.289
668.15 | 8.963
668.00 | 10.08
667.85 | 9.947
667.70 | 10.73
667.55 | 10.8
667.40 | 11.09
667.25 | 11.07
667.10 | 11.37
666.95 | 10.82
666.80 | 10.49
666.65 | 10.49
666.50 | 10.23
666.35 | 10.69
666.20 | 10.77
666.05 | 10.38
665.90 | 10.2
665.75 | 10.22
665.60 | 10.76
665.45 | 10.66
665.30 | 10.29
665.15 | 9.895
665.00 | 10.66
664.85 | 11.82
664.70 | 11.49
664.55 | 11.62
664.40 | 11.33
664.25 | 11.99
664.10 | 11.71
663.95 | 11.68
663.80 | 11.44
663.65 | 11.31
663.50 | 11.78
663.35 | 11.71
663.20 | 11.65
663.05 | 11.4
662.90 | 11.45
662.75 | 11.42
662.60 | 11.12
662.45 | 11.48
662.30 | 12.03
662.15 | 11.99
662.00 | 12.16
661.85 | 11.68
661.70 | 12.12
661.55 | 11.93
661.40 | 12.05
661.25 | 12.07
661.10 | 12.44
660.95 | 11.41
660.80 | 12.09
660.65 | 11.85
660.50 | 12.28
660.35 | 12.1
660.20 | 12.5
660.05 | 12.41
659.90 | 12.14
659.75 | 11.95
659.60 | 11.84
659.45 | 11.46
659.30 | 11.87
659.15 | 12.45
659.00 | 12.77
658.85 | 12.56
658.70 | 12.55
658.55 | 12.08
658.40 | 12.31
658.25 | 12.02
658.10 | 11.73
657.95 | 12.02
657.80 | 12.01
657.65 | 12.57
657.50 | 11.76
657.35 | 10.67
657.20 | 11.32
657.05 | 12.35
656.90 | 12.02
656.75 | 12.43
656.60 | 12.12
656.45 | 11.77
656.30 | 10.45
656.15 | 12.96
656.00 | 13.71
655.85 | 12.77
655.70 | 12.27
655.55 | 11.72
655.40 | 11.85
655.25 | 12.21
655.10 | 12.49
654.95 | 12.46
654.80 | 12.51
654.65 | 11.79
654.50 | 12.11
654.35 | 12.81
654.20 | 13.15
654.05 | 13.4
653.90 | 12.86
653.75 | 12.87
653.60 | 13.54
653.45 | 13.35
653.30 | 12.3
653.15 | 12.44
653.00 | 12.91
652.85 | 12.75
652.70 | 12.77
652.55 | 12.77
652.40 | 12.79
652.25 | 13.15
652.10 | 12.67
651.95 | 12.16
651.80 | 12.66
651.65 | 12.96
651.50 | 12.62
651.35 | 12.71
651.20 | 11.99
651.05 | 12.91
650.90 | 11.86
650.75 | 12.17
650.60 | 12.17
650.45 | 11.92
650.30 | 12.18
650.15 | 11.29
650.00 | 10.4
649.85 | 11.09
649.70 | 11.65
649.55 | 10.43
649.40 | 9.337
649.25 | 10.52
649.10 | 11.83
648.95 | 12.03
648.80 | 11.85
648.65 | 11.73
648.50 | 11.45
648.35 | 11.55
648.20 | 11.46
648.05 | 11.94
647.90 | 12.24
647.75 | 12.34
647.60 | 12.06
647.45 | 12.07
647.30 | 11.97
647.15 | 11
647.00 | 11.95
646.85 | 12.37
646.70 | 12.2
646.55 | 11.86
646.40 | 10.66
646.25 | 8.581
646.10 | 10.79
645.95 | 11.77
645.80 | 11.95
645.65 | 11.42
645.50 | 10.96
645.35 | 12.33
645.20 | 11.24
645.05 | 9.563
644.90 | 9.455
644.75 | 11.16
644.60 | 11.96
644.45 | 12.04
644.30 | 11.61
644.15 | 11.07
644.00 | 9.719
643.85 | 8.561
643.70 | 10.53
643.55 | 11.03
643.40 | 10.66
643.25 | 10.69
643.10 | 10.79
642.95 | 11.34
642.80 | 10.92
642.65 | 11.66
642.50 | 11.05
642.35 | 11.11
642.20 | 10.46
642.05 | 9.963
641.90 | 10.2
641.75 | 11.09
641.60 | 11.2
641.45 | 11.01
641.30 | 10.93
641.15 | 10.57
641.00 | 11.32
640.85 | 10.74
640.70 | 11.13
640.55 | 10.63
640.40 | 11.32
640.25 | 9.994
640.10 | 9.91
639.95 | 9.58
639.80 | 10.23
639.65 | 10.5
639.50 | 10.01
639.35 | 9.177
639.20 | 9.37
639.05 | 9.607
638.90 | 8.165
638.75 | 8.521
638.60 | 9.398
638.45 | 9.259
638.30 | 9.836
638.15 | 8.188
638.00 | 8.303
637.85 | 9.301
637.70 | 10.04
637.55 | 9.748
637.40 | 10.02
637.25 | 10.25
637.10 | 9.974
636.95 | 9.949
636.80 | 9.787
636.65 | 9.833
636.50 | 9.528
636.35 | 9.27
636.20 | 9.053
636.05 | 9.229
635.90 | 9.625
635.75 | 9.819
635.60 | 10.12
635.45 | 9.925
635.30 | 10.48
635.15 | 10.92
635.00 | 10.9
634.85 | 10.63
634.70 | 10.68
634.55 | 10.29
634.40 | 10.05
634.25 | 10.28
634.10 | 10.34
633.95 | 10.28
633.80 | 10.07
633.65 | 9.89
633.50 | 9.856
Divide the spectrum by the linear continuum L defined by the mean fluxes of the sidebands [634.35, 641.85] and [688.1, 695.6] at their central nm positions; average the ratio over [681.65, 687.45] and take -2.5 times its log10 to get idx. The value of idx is 0.17 mag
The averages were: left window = 9.99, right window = 10.1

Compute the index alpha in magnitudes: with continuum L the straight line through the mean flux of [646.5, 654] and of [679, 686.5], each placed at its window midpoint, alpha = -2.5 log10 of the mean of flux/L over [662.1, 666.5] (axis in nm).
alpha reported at -0.06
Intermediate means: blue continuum 12.1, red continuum 8.67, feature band 11.2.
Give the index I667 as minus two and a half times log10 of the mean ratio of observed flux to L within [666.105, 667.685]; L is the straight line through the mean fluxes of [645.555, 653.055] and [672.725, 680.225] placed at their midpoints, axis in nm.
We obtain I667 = -0.08 mag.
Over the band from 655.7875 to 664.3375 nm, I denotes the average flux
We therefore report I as 12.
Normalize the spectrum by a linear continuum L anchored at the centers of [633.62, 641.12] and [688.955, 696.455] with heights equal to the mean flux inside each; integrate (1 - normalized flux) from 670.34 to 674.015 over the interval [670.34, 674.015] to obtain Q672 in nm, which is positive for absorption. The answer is 0.34 nm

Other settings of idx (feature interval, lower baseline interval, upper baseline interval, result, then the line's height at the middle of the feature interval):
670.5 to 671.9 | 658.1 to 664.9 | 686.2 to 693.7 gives 0.174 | 11.1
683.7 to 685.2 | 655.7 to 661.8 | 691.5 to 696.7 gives 0.273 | 11.3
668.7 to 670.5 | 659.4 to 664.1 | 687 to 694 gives 0.143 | 11.2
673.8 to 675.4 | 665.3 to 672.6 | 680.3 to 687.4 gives 0.049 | 9.45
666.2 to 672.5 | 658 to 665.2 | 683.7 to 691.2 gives 0.114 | 11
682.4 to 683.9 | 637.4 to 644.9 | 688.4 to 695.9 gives 0.171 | 10.2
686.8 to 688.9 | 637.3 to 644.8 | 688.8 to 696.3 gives 0.173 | 10.4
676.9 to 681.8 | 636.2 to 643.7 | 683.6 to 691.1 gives 0.034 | 9.1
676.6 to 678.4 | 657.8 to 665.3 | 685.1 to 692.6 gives 0.118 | 10.2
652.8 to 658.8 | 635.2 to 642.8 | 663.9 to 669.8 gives -0.197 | 10.3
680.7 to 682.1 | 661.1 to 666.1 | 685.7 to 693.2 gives 0.145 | 9.97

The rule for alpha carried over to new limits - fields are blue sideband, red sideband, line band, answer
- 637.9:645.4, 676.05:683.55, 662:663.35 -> -0.215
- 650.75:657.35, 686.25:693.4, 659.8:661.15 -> -0.017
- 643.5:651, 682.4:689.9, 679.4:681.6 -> 0.050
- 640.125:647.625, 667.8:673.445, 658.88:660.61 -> -0.201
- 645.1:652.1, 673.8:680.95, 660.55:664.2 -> -0.136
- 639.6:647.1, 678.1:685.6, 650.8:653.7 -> -0.220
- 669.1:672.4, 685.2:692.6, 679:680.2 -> 0.082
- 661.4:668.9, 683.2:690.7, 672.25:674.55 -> 0.103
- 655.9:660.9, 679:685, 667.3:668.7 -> 0.069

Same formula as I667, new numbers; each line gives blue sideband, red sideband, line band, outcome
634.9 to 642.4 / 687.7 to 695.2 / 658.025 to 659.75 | -0.21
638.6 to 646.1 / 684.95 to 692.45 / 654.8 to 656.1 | -0.22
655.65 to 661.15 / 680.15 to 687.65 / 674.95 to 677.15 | 0.07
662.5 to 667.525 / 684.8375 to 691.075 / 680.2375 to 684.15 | 0.09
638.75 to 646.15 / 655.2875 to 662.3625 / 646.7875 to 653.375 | -0.06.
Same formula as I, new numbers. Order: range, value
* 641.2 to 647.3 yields 11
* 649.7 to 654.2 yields 12.5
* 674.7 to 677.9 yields 9.14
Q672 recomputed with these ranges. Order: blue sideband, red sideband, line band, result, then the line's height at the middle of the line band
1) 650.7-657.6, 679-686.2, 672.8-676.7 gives 0.221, 9.71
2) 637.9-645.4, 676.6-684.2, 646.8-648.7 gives -0.324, 10.1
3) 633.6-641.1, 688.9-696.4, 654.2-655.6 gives -0.306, 10.1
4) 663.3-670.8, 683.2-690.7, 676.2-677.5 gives 0.055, 9.68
